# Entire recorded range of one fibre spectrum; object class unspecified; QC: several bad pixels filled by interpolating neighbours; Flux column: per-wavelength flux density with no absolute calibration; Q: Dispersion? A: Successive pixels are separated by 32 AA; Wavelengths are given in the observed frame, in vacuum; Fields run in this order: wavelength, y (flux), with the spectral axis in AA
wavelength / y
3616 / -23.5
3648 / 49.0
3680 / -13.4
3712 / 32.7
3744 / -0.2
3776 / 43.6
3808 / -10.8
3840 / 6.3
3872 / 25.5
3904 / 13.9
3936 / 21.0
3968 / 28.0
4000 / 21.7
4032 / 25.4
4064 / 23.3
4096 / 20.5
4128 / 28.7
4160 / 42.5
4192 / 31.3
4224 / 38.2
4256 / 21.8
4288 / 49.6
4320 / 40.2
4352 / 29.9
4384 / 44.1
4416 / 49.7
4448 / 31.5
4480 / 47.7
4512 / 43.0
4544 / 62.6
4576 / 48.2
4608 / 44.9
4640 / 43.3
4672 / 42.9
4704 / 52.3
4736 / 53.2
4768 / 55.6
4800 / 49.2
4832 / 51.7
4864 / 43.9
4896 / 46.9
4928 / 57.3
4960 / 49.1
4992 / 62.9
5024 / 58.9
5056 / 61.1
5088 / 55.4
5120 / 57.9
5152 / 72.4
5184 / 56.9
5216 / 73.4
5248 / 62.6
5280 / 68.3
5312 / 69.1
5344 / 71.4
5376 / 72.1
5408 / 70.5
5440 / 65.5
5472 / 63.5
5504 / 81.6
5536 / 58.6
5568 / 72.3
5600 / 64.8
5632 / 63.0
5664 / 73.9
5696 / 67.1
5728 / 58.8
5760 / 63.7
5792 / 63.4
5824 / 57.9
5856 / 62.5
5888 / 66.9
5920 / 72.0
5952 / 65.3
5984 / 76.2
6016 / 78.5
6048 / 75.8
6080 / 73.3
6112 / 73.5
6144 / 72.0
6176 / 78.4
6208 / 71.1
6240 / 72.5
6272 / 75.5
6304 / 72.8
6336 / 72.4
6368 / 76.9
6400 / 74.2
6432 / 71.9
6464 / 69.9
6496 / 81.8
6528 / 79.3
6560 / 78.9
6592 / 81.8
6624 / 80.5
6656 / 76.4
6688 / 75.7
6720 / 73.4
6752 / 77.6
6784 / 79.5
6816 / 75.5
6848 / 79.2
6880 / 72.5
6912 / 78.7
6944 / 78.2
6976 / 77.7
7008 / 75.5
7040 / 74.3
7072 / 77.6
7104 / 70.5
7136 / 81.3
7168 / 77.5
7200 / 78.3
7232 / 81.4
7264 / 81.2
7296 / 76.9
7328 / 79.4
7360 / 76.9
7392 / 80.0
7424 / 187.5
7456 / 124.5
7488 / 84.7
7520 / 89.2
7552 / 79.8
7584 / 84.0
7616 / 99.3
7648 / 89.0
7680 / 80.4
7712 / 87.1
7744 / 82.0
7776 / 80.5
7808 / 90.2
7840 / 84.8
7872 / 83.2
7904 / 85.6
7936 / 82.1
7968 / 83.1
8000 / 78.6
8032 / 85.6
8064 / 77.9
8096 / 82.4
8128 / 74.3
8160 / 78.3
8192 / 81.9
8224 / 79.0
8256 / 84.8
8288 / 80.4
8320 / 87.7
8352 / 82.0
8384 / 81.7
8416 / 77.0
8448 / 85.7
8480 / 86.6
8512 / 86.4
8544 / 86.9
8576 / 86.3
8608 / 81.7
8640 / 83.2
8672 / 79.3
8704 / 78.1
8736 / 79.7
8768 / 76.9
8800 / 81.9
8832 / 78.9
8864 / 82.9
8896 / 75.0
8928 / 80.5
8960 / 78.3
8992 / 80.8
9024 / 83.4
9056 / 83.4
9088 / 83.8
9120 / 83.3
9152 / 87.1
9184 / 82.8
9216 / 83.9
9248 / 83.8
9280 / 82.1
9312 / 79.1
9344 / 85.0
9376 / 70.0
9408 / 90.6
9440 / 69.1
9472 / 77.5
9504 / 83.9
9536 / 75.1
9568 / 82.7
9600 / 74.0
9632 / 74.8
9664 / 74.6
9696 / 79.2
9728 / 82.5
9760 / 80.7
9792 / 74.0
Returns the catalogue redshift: 0.132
